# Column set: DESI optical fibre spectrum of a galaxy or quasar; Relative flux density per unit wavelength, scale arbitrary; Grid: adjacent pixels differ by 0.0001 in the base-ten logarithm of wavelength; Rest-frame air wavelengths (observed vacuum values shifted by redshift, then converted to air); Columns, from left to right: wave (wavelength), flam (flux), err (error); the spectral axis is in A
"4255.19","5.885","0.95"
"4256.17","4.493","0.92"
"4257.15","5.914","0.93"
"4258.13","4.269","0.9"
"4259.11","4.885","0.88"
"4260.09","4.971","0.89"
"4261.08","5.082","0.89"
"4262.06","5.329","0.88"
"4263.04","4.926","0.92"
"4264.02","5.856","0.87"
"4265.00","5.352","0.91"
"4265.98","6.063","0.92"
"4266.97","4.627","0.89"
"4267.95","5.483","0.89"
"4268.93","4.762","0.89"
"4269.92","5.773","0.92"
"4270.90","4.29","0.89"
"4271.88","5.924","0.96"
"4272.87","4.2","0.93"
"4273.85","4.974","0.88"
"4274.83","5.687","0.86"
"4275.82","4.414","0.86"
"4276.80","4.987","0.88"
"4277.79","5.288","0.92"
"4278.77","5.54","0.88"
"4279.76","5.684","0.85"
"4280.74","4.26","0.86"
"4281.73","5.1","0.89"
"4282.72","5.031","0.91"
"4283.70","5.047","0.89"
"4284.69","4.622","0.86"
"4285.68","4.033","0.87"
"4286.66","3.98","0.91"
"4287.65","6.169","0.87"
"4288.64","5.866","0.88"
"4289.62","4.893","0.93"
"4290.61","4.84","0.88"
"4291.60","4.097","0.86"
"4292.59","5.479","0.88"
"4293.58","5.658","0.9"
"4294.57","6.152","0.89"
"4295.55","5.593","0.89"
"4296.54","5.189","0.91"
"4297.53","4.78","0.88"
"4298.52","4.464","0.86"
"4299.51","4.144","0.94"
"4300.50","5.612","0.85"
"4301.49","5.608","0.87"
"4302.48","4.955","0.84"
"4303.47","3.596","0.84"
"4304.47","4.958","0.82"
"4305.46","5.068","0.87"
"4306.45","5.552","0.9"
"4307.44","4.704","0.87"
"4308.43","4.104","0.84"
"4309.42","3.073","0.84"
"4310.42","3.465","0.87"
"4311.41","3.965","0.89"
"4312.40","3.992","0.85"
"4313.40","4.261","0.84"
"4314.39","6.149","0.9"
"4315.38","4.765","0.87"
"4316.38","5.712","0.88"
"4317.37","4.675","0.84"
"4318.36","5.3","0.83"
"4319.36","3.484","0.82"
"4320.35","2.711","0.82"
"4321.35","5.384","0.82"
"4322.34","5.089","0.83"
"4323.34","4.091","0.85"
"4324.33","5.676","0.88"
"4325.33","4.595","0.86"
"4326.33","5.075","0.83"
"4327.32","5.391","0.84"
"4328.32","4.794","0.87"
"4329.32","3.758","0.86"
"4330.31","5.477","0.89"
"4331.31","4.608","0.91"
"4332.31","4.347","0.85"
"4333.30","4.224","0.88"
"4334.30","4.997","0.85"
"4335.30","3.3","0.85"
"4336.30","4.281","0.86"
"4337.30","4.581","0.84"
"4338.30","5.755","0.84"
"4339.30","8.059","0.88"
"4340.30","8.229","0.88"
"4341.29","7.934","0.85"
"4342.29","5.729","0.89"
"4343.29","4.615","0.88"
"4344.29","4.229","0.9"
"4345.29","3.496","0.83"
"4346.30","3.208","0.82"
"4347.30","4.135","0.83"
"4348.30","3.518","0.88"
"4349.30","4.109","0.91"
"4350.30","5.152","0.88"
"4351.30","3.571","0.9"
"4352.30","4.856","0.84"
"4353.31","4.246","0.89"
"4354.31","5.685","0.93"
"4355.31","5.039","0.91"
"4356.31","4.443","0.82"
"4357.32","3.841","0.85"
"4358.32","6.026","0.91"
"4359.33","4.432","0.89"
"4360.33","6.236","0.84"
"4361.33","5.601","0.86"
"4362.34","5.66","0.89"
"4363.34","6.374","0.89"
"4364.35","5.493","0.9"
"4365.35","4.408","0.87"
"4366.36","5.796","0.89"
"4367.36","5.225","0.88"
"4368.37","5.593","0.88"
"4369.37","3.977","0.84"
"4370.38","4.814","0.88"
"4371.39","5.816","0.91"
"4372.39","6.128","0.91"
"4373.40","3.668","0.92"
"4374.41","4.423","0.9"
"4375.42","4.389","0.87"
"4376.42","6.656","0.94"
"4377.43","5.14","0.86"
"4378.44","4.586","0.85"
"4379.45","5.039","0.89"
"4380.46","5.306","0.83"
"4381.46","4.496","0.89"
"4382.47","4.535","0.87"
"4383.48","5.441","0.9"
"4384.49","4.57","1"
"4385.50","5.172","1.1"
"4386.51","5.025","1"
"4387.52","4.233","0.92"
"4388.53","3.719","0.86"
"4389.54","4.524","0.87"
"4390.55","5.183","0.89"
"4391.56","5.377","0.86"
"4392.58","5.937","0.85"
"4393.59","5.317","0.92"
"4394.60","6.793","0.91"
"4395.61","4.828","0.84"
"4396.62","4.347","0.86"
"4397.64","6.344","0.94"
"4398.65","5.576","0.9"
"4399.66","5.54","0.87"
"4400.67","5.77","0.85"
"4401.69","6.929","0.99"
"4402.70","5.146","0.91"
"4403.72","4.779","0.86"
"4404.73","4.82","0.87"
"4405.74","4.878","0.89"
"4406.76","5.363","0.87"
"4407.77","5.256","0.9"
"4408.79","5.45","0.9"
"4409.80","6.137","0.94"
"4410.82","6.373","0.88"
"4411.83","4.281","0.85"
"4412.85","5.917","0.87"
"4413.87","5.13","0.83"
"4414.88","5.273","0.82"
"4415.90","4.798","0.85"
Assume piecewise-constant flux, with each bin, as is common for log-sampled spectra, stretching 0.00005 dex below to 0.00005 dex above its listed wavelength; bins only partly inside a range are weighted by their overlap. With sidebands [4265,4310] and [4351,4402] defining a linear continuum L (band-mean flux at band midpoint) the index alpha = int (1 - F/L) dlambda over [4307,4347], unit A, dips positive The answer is 2.2 A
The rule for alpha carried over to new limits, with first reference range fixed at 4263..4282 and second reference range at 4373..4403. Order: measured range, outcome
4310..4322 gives 1.5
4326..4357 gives 1.8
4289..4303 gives 0.1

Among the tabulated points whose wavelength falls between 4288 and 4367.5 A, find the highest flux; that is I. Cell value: 8.229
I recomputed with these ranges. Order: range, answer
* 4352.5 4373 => 6.374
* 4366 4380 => 6.656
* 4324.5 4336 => 5.477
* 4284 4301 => 6.169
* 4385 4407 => 6.929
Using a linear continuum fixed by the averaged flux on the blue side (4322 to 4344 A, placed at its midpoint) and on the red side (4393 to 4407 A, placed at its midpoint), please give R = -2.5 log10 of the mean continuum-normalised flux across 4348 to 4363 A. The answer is 0.09 mag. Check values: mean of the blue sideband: 5.2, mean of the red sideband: 5.46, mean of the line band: 4.86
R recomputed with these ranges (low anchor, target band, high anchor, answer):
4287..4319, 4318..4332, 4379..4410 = 0.069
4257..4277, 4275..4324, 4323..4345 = 0.071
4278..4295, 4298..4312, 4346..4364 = 0.113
